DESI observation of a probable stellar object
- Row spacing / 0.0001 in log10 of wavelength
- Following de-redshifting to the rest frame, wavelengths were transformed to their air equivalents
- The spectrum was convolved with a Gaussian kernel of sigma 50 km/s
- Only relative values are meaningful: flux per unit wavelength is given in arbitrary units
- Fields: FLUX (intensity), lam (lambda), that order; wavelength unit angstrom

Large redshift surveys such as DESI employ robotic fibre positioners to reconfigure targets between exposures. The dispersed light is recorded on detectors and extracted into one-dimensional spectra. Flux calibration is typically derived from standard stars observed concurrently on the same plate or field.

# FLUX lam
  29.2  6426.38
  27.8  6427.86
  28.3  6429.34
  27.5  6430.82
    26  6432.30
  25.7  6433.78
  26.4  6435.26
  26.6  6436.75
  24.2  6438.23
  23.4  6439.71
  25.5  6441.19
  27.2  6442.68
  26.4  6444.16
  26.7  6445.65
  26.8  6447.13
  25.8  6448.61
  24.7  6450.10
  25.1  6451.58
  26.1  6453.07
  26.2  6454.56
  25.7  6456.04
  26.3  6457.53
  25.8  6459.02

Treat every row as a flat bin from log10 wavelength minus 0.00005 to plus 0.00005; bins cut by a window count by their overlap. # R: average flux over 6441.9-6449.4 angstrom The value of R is 26.5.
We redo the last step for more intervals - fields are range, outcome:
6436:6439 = 25.4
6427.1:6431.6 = 27.9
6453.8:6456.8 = 25.9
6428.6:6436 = 26.8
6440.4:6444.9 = 26.3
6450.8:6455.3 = 25.8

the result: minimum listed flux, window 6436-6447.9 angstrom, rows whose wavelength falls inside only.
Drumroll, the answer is 23.4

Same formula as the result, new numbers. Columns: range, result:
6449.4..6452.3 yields 24.7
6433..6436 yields 25.7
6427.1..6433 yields 26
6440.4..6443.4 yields 25.5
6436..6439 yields 24.2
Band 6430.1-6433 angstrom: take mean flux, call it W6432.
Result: 26.8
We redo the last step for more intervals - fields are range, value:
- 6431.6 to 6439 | 25.8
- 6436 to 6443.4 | 25.4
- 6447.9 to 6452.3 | 25.2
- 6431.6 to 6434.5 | 25.9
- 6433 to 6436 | 26.1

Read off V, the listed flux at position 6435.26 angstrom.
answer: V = 26.4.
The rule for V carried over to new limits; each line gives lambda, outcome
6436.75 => 26.6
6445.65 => 26.7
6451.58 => 25.1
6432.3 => 26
